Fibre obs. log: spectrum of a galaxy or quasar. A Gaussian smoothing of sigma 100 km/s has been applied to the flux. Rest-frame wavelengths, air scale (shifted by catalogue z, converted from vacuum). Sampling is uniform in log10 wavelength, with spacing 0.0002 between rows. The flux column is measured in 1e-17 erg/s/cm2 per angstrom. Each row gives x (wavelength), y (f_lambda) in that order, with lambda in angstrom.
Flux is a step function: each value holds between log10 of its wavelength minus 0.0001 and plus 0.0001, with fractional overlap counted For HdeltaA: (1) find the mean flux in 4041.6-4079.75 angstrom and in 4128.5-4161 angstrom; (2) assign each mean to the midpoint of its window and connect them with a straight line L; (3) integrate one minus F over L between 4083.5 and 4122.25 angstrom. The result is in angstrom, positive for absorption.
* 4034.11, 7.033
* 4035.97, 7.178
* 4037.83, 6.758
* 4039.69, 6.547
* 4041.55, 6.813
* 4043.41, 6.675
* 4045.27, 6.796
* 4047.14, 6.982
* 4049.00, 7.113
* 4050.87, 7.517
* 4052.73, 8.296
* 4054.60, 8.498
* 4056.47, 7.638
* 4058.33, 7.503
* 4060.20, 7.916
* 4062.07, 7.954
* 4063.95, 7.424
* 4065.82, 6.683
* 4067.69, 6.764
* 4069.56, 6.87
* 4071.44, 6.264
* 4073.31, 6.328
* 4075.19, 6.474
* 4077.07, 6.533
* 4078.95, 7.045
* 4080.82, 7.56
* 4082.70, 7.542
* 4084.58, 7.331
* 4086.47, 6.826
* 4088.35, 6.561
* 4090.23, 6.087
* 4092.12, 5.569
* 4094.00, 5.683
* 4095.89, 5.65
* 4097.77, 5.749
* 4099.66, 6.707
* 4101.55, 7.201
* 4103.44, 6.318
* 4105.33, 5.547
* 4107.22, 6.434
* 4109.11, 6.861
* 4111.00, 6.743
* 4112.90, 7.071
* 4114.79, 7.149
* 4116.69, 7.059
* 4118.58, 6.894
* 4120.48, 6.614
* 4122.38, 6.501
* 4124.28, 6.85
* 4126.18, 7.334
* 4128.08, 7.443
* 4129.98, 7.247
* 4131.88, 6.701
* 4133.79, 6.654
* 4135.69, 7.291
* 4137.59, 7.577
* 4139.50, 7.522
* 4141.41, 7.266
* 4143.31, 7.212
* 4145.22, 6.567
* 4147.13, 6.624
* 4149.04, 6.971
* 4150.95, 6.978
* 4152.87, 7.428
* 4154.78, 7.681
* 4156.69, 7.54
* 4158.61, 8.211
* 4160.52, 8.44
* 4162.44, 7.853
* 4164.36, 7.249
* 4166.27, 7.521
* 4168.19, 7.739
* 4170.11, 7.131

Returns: 3.81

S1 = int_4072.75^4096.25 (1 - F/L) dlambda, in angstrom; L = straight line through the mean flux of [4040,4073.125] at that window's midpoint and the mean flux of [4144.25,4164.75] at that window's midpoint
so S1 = 2.30 angstrom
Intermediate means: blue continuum 7.24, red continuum 7.42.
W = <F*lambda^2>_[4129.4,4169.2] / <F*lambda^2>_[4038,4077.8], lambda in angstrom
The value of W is 1.1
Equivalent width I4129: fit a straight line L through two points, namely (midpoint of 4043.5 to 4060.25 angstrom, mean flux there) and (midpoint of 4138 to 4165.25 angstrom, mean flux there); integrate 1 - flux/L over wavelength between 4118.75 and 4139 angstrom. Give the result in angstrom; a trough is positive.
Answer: 1.1 angstrom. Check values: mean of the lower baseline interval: 7.52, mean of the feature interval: 7.03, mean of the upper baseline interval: 7.4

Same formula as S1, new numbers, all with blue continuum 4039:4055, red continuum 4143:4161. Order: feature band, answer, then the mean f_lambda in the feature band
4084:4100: 2.36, 6.2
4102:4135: 2.27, 6.8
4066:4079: 1.19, 6.58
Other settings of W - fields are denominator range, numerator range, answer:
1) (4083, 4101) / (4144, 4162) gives 1.21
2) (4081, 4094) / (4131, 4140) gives 1.10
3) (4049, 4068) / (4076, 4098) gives 0.87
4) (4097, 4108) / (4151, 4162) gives 1.26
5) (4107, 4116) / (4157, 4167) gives 1.17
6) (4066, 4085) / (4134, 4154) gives 1.08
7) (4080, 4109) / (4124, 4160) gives 1.15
